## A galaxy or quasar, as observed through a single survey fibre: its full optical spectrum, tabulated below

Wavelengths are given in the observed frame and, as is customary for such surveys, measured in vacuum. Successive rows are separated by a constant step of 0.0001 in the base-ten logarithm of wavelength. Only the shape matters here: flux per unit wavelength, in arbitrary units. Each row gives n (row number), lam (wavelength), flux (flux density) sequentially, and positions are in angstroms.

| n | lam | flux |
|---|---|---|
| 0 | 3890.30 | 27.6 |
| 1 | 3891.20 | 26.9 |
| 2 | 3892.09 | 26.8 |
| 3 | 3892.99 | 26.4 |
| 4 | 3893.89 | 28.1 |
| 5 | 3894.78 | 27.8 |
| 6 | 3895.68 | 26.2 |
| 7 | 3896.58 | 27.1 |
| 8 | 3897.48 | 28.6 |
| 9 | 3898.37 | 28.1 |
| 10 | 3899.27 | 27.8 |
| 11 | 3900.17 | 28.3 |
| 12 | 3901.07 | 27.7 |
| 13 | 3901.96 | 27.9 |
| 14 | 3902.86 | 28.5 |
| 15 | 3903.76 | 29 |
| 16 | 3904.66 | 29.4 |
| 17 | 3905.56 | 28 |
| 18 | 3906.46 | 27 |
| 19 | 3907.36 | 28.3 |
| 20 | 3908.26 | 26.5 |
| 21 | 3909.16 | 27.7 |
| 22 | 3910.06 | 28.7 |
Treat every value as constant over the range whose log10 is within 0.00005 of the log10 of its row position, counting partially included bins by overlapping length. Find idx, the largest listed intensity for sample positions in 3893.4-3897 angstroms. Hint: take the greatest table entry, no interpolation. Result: 28.1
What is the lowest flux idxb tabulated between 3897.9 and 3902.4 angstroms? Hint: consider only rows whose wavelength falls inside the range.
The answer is 27.7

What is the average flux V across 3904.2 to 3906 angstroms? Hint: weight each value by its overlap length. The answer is 28.7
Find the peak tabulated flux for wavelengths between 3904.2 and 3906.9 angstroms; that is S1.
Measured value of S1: 29.4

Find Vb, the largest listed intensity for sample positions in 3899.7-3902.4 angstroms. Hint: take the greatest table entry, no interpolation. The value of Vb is 28.3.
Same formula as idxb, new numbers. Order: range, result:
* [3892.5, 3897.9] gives 26.2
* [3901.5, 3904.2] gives 27.9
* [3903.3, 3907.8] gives 27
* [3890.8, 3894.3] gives 26.4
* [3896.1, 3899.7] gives 27.1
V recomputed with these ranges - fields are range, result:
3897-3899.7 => 28.2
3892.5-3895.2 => 27.4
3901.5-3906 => 28.6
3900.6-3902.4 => 27.9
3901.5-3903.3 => 28.3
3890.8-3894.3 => 27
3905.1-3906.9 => 27.5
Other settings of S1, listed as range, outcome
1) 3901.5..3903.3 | 28.5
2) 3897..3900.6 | 28.6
